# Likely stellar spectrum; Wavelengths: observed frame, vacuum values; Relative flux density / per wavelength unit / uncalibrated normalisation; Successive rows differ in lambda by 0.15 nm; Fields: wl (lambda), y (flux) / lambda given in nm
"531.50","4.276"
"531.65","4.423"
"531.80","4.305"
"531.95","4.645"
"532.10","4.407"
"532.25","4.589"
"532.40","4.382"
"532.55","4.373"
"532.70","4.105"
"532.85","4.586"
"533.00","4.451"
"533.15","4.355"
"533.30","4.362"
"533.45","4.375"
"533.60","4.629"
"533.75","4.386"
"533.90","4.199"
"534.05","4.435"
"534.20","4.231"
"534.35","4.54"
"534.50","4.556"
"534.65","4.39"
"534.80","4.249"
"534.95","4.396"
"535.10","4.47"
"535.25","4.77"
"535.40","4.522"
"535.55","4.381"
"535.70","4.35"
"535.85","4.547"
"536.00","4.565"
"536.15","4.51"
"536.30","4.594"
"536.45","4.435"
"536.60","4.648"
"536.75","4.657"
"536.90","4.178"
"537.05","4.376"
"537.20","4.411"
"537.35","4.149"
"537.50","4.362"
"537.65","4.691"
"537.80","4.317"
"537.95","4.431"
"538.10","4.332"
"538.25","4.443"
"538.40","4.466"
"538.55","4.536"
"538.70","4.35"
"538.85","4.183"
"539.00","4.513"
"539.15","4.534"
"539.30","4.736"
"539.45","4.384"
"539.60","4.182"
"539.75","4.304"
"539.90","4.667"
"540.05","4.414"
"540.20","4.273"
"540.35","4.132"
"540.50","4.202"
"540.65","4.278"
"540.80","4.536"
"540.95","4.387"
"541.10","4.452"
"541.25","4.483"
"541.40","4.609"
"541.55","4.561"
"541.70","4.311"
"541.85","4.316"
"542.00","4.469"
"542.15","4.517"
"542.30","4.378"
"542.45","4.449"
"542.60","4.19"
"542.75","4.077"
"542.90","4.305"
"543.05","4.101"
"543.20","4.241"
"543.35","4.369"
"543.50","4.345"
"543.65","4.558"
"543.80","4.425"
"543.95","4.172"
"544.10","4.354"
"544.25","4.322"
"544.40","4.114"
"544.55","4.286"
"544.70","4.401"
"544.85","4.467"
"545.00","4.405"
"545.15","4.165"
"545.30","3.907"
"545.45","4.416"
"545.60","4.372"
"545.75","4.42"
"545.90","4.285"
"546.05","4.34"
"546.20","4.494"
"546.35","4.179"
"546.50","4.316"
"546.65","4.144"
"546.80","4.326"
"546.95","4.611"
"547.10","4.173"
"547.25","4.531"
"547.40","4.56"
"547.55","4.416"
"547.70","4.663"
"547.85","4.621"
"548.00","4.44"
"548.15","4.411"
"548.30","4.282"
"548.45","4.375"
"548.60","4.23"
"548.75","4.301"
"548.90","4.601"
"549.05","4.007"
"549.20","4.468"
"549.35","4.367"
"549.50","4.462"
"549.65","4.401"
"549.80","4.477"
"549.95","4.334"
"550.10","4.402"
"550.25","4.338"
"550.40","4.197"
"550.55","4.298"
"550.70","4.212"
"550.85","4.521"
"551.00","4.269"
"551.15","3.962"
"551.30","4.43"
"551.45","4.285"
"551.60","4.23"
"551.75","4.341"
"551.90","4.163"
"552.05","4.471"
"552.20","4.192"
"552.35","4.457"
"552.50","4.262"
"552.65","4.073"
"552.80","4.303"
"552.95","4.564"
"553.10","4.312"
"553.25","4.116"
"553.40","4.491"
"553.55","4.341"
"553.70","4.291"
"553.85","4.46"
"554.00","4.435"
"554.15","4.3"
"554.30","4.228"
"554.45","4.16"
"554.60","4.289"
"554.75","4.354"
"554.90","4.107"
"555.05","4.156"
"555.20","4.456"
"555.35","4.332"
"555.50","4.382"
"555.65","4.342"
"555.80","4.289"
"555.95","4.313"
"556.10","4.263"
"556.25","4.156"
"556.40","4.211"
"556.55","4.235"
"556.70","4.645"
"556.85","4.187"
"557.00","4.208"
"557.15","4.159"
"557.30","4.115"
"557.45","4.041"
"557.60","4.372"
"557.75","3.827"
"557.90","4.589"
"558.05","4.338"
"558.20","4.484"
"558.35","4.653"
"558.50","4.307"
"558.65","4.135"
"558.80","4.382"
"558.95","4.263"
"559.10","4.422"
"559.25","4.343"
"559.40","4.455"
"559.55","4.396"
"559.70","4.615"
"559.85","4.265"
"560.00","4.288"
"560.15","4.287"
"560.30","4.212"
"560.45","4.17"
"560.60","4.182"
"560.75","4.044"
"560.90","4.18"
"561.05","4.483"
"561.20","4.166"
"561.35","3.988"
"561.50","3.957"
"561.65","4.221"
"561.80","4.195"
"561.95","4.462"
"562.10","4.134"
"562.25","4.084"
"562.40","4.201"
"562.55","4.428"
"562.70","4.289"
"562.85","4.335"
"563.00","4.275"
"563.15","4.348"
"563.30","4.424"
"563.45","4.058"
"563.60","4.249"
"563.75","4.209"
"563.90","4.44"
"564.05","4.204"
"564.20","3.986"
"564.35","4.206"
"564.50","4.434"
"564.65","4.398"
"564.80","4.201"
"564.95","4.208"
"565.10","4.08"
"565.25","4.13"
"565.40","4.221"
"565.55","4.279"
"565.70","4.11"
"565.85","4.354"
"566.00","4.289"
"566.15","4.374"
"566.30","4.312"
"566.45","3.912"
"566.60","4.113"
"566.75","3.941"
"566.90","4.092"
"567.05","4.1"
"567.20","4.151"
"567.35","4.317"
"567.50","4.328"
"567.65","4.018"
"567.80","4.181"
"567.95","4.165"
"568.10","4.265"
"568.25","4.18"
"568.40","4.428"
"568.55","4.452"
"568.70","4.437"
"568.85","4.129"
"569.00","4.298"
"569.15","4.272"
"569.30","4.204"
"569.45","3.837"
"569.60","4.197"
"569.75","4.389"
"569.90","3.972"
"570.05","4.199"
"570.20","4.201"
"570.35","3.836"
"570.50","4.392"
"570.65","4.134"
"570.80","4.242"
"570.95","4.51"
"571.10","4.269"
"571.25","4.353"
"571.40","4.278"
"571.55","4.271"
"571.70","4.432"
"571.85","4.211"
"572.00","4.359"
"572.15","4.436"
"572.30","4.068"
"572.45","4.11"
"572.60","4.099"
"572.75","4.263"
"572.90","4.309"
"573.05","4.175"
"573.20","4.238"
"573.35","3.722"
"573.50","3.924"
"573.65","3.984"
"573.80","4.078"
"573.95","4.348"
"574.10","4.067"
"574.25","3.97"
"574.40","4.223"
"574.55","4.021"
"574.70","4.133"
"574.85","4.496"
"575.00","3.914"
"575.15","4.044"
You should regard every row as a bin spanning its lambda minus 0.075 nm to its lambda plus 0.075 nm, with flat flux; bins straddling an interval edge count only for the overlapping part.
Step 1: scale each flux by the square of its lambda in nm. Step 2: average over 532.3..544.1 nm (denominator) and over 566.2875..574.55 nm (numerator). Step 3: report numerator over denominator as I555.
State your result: 1.07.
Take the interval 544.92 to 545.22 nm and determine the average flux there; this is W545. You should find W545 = 4.29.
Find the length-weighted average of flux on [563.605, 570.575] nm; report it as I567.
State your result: 4.21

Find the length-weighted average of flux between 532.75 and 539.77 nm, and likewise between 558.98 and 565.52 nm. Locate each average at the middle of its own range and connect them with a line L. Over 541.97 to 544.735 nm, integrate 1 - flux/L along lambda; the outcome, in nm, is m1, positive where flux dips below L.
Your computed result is 0.04 nm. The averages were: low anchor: 4.44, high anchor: 4.25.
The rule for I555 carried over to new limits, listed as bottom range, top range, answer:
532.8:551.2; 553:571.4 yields 1.04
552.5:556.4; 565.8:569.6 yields 1.03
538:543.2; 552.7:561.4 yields 1.04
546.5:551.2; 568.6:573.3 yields 1.05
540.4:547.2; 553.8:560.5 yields 1.04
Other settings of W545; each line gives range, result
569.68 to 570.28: 4.19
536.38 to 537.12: 4.46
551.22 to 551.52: 4.35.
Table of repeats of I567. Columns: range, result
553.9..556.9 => 4.29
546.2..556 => 4.34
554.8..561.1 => 4.29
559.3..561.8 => 4.24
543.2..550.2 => 4.36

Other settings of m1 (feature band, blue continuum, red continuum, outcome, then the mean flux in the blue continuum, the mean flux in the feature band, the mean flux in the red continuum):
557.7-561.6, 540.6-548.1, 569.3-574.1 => -0.02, 4.37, 4.29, 4.19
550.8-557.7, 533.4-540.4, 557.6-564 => 0.06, 4.43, 4.29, 4.28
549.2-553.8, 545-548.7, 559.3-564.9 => 0.01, 4.36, 4.32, 4.26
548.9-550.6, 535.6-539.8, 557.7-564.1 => 0.00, 4.44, 4.35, 4.28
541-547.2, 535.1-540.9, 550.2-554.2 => 0.06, 4.43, 4.34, 4.31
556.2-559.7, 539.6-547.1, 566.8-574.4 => -0.04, 4.34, 4.31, 4.2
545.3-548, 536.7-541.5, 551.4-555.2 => -0.03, 4.4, 4.39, 4.3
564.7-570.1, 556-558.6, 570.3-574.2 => 0.03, 4.28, 4.2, 4.2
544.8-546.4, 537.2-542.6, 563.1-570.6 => 0.02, 4.41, 4.31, 4.21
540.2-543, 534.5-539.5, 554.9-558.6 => 0.03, 4.45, 4.36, 4.29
